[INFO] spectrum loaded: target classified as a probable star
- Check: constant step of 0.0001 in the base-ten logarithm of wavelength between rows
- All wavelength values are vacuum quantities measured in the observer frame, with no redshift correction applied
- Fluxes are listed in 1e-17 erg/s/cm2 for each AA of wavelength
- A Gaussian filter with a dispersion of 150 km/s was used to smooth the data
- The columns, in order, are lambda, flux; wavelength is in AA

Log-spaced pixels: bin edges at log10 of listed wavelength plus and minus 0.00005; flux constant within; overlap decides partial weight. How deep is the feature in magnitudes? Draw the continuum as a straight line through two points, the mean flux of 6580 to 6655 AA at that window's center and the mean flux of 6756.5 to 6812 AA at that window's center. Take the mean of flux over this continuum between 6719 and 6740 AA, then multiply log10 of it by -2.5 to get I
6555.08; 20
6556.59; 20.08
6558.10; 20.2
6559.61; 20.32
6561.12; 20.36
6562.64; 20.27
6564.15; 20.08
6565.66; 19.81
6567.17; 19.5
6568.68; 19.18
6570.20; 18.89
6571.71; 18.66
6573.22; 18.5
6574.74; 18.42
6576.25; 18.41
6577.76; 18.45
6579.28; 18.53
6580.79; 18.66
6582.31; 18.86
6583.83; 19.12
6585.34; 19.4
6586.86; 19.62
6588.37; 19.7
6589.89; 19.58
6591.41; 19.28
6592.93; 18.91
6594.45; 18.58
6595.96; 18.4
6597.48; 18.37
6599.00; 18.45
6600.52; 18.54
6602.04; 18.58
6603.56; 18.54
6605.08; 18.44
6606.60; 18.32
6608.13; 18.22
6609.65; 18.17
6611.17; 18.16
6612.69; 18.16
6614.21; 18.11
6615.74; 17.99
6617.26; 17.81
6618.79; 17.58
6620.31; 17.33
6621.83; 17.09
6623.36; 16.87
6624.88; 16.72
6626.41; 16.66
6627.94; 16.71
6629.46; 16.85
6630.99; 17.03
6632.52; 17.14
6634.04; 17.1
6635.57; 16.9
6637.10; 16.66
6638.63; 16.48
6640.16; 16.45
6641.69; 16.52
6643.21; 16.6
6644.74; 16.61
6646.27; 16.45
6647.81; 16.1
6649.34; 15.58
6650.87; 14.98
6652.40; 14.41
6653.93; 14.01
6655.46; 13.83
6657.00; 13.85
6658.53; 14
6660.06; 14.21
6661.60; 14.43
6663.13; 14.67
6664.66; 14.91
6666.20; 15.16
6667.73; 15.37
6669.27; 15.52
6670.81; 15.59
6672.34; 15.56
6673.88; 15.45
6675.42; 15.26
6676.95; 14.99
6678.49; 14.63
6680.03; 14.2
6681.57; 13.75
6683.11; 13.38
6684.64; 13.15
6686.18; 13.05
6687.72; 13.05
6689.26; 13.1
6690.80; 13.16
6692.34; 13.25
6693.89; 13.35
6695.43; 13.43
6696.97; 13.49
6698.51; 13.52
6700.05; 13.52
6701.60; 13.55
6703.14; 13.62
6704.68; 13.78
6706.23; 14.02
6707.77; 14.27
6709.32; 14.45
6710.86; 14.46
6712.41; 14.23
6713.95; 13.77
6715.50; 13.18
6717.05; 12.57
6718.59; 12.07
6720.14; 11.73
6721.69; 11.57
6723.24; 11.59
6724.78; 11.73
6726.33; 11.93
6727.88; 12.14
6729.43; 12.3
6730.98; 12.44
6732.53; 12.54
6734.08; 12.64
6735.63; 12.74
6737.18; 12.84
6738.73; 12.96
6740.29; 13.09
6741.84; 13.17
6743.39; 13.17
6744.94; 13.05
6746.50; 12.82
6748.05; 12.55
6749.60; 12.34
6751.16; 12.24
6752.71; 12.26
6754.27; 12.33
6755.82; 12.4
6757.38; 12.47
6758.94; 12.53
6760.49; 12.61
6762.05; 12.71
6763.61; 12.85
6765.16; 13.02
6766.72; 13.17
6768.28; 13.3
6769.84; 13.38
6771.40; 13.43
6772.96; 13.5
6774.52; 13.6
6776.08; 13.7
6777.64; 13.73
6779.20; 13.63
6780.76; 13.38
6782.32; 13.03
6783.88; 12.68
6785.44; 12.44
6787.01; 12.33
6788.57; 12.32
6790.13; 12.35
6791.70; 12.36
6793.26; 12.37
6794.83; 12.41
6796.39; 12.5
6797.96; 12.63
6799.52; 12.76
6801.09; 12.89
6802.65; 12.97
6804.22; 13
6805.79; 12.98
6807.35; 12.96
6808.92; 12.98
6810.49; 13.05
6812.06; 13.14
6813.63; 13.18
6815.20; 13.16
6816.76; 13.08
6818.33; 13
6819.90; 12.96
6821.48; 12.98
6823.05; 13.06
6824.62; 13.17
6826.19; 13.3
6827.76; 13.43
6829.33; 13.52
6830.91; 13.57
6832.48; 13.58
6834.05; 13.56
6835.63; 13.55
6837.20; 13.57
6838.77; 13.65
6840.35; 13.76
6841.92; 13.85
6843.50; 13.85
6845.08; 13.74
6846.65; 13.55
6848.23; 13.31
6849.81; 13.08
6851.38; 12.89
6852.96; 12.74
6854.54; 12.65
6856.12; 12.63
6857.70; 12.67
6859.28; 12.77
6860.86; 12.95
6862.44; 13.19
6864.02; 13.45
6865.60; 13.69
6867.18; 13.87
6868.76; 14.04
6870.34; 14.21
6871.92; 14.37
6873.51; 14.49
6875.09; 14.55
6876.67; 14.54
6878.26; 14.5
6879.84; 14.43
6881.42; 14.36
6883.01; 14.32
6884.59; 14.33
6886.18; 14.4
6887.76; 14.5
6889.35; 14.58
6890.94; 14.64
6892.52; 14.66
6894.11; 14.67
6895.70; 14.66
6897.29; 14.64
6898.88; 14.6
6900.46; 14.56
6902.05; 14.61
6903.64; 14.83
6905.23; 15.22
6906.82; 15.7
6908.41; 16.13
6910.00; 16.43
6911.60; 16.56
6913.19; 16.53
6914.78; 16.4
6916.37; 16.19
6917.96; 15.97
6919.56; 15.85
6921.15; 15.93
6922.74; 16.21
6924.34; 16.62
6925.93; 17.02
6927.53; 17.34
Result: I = 0.18 mag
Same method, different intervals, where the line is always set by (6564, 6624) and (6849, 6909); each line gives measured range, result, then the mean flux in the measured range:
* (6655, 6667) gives 0.21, 14.4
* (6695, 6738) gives 0.27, 13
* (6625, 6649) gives 0.08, 16.7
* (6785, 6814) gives 0.21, 12.7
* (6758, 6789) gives 0.20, 13.1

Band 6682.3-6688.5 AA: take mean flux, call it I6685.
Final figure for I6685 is 13.2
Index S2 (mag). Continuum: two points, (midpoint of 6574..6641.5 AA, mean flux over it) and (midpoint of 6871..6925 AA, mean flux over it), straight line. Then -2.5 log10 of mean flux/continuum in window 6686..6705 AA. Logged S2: 0.27 mag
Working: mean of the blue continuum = 18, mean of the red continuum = 15.1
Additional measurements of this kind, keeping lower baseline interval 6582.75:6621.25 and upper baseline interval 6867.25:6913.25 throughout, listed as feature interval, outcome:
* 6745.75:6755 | 0.31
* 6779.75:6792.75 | 0.27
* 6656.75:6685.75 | 0.20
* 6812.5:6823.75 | 0.20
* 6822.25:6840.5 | 0.16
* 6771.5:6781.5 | 0.20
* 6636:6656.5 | 0.14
